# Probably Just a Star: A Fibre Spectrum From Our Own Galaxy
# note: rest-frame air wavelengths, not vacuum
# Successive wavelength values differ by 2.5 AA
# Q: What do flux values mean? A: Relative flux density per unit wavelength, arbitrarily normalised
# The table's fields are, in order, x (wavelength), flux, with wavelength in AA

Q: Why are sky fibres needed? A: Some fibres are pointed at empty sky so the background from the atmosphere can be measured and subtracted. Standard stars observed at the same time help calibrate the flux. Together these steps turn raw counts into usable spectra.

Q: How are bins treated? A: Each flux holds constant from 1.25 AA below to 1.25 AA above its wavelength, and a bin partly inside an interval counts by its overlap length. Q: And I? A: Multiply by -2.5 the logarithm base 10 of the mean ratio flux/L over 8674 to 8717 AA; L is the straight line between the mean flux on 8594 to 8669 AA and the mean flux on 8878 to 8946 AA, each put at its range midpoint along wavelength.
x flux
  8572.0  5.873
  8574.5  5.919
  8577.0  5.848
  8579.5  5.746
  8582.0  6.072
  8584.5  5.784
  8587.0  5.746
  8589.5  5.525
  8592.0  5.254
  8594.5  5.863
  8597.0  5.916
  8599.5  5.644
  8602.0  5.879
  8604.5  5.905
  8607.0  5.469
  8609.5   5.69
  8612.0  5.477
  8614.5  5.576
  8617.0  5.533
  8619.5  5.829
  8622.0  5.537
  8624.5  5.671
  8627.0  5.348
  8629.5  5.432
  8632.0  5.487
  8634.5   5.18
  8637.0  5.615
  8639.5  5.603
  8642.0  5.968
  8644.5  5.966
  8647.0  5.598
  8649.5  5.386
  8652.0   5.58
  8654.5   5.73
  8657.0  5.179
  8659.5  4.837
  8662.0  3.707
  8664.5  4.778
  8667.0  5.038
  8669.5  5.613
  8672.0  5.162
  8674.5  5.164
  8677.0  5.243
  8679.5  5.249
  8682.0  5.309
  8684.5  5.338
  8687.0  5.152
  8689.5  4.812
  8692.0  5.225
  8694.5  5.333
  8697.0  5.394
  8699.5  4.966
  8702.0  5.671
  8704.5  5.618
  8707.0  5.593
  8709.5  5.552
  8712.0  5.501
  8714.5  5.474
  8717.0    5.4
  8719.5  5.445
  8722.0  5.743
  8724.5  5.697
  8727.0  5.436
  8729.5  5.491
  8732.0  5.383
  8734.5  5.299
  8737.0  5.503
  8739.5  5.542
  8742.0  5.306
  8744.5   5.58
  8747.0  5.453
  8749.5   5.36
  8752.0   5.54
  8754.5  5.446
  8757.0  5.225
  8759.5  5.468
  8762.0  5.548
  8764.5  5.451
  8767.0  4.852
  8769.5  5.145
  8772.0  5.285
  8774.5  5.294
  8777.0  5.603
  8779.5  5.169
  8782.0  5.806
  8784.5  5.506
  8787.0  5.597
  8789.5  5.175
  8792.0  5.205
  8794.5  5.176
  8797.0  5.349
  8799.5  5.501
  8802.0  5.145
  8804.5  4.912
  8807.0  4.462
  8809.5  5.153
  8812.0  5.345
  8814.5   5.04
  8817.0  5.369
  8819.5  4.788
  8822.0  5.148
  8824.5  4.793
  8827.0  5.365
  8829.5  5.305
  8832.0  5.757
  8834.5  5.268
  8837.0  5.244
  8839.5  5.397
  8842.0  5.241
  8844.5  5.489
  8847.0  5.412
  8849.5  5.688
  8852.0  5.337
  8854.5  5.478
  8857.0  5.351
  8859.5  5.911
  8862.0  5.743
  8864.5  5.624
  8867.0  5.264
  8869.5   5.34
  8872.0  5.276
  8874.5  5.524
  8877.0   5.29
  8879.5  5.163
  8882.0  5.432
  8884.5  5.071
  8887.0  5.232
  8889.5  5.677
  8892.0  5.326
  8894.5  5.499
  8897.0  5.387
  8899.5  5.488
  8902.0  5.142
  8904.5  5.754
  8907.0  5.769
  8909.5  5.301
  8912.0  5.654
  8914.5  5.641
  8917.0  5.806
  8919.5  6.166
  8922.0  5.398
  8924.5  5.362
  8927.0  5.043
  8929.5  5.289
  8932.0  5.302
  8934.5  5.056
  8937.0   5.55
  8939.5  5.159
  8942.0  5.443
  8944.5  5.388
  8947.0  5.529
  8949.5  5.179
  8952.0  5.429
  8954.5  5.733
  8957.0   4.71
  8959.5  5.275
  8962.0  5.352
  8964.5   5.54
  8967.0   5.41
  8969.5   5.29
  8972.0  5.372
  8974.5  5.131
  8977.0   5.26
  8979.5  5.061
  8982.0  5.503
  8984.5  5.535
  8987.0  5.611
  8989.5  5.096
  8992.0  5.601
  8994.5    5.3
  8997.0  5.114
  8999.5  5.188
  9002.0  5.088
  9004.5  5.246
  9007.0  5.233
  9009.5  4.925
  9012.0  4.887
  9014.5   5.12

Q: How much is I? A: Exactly 0.03 mag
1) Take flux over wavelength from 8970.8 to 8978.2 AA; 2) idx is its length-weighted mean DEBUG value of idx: 5.25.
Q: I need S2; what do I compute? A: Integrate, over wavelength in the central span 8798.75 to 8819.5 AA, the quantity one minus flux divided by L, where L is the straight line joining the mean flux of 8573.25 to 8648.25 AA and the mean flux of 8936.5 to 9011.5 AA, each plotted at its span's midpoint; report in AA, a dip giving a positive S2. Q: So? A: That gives 1.4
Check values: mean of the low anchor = 5.67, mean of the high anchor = 5.3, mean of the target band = 5.09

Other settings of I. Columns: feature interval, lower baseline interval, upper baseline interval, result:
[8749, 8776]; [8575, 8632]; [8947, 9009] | 0.04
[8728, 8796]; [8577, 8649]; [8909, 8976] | 0.03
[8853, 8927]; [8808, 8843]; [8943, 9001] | -0.04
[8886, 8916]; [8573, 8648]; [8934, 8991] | -0.02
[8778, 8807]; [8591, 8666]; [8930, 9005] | 0.02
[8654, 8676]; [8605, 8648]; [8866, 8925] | 0.12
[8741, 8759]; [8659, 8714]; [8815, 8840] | -0.04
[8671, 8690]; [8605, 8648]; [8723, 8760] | 0.07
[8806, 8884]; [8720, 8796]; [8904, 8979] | 0.02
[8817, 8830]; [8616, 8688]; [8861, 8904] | 0.06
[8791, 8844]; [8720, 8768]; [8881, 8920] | 0.06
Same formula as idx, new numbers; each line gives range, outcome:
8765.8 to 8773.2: 5.09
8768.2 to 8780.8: 5.3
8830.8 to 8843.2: 5.38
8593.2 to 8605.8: 5.84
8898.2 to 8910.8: 5.49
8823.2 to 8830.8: 5.16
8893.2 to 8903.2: 5.38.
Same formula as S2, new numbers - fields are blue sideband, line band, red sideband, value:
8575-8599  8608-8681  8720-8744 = 3.4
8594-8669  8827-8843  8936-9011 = 0.0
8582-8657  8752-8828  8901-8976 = 3.6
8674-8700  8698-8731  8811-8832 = -1.9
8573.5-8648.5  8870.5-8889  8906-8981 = 0.5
